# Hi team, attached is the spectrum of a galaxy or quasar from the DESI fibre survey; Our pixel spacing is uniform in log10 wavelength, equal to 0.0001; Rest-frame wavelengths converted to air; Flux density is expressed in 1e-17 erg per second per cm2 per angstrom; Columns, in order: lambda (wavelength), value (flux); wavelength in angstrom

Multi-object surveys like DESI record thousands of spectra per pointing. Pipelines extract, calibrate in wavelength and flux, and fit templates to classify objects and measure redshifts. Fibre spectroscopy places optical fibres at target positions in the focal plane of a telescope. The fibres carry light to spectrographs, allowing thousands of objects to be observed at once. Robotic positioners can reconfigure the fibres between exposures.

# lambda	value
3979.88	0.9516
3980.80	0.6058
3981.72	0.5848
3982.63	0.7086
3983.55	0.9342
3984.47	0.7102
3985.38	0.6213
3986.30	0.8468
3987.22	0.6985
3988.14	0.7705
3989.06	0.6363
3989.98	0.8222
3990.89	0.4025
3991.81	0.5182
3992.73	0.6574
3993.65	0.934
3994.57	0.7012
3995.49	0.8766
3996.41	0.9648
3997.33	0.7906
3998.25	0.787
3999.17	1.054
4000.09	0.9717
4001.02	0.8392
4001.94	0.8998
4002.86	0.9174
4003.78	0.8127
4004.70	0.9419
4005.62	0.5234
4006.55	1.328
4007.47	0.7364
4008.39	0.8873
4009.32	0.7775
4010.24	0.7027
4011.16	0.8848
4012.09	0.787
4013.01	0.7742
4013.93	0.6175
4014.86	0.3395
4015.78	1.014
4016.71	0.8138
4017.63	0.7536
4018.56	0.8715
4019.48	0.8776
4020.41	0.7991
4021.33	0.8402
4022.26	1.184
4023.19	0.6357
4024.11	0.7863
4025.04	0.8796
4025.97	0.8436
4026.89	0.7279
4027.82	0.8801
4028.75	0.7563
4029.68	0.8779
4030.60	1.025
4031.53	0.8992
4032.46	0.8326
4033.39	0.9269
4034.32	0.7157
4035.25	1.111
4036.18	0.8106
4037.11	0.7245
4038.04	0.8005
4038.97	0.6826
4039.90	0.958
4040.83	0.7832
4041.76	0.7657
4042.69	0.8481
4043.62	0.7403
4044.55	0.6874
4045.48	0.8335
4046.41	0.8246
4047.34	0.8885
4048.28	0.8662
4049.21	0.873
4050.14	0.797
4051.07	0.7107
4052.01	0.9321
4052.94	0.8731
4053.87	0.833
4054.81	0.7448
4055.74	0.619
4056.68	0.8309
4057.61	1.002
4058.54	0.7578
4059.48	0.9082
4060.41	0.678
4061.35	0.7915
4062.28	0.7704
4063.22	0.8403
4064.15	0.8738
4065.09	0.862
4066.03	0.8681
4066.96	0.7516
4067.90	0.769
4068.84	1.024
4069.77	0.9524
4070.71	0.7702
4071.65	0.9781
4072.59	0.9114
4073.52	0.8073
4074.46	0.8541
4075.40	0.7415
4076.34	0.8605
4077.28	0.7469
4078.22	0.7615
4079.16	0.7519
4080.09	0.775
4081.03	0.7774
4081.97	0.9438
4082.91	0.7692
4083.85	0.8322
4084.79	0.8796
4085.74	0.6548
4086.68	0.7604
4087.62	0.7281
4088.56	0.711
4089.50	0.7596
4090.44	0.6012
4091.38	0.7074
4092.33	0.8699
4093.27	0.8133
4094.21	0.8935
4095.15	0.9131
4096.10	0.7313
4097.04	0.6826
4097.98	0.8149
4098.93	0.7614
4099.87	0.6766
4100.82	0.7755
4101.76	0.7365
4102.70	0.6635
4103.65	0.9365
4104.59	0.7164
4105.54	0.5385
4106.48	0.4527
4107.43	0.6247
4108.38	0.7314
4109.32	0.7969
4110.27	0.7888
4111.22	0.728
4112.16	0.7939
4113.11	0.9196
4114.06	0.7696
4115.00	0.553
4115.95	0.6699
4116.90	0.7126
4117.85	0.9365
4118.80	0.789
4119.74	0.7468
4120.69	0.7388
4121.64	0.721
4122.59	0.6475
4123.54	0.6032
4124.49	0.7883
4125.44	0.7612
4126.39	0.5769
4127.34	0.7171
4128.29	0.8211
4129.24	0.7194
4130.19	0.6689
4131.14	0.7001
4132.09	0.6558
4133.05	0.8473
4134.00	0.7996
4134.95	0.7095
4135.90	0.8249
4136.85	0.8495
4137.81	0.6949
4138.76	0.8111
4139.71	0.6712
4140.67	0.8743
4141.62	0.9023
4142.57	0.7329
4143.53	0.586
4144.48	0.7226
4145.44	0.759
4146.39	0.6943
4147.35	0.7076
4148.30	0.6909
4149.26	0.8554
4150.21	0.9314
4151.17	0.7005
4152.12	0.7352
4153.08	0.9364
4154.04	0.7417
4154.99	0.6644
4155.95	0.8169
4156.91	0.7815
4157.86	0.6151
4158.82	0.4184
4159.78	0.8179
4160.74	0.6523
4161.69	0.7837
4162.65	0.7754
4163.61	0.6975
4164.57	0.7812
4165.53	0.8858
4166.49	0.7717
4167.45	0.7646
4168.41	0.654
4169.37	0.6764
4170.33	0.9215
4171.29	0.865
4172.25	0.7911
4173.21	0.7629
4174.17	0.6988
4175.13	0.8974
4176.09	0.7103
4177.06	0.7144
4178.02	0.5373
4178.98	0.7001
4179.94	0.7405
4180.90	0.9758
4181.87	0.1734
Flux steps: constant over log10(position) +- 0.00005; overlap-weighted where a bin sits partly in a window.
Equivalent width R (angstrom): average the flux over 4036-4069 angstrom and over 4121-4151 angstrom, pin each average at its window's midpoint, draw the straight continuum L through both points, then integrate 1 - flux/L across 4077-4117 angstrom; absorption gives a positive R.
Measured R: 1.34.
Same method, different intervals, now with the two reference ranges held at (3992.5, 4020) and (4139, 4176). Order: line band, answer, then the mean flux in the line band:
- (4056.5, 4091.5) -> -0.60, 0.811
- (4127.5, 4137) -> 0.16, 0.755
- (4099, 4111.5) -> 1.20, 0.706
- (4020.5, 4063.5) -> -0.84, 0.828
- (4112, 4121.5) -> 0.19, 0.76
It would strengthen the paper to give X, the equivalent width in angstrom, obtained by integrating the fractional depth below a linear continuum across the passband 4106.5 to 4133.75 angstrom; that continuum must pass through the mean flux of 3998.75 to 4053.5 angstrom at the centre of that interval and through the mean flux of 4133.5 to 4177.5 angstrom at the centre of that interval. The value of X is 1.7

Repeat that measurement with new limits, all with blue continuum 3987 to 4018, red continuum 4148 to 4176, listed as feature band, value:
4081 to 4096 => -0.2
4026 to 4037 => -1.1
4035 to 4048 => -0.5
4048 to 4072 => -1.6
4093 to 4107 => 0.6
